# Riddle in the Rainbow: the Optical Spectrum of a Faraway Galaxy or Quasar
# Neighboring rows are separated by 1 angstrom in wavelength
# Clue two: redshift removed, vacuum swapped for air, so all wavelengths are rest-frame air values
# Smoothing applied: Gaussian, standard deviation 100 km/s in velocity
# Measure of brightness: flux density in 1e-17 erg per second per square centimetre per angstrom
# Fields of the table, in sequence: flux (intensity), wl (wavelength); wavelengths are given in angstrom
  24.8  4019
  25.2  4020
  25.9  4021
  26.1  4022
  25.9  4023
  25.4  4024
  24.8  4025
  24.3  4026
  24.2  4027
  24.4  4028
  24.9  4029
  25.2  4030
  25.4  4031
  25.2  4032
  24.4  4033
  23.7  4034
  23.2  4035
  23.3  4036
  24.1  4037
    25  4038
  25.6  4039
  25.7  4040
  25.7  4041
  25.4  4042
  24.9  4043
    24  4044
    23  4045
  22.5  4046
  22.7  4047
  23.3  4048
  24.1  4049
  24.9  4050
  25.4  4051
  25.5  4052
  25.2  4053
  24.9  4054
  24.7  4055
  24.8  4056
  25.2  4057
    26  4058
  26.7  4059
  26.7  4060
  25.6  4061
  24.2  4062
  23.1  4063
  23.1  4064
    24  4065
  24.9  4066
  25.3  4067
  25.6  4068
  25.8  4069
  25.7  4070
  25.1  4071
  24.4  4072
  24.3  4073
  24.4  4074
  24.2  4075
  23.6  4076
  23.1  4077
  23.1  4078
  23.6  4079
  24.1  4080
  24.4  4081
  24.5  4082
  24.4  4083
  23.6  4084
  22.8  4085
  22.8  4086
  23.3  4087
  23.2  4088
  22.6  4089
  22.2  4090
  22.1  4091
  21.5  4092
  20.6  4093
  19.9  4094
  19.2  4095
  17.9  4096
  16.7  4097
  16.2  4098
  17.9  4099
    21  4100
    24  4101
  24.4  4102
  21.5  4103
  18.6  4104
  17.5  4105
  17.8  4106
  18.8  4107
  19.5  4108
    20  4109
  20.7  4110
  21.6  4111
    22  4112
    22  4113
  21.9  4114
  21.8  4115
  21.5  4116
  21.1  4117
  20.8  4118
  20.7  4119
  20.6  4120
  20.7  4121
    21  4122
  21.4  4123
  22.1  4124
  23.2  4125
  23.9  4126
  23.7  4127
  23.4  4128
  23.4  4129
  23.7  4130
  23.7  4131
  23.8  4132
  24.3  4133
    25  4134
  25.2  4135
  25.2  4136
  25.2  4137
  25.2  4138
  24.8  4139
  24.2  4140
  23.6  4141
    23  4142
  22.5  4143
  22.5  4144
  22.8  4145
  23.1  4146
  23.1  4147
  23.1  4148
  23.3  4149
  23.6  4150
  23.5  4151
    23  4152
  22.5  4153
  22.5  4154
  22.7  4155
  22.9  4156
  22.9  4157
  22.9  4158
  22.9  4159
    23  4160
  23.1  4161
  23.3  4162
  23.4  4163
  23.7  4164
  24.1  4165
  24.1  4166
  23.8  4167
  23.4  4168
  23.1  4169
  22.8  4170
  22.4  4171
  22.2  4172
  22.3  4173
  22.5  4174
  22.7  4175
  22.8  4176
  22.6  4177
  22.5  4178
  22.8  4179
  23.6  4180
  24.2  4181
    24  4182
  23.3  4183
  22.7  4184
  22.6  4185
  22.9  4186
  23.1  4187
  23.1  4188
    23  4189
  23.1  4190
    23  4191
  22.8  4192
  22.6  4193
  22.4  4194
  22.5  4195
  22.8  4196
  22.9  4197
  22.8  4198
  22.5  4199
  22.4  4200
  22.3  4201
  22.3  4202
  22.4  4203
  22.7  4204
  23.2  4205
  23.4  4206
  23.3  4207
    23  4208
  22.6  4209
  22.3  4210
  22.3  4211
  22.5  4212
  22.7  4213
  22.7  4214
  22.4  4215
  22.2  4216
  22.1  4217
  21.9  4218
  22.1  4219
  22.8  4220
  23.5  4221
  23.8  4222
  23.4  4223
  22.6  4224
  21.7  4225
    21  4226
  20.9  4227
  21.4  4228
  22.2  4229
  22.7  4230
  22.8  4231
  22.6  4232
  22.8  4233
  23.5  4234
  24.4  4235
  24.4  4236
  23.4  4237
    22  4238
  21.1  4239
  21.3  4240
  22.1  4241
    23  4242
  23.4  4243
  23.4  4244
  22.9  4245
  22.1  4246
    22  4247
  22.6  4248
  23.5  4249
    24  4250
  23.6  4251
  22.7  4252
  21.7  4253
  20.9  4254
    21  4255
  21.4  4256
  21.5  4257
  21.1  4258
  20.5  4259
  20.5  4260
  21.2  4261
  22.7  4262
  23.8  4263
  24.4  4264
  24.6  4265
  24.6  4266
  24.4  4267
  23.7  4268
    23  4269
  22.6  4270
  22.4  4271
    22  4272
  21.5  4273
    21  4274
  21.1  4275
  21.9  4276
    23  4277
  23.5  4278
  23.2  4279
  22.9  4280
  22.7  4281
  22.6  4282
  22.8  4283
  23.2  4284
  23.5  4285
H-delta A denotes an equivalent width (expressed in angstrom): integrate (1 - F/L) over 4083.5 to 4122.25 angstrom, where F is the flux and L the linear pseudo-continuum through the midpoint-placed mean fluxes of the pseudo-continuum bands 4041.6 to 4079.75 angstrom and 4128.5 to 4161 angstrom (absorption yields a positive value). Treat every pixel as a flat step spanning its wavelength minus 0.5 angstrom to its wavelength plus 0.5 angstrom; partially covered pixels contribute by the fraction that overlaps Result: 5.2 angstrom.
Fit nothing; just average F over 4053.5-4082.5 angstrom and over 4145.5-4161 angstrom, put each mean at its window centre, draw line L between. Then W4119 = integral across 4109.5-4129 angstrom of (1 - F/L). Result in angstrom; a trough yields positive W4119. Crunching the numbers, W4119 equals 1.5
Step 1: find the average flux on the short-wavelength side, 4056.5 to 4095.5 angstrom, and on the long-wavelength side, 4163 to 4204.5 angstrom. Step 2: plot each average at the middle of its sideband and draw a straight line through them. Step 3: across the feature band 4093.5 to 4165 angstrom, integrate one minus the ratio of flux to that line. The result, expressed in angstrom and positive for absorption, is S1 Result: 3.7 angstrom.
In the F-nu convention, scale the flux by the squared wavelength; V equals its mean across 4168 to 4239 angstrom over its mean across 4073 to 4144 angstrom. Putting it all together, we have 1.07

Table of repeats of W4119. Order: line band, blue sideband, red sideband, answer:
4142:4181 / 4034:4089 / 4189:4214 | 0.29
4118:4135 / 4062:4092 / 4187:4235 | 0.44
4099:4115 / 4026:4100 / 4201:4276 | 1.86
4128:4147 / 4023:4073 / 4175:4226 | -0.28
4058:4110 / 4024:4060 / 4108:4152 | 2.73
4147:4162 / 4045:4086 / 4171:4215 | 0.18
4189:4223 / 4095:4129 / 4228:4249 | -0.71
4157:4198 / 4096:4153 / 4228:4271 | -1.28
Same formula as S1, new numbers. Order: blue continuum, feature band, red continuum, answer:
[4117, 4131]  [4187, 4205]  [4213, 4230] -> -0.3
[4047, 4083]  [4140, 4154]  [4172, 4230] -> 0.2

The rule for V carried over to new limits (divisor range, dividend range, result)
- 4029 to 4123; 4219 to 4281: 1.07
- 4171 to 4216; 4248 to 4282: 1.02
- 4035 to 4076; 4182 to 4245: 0.99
